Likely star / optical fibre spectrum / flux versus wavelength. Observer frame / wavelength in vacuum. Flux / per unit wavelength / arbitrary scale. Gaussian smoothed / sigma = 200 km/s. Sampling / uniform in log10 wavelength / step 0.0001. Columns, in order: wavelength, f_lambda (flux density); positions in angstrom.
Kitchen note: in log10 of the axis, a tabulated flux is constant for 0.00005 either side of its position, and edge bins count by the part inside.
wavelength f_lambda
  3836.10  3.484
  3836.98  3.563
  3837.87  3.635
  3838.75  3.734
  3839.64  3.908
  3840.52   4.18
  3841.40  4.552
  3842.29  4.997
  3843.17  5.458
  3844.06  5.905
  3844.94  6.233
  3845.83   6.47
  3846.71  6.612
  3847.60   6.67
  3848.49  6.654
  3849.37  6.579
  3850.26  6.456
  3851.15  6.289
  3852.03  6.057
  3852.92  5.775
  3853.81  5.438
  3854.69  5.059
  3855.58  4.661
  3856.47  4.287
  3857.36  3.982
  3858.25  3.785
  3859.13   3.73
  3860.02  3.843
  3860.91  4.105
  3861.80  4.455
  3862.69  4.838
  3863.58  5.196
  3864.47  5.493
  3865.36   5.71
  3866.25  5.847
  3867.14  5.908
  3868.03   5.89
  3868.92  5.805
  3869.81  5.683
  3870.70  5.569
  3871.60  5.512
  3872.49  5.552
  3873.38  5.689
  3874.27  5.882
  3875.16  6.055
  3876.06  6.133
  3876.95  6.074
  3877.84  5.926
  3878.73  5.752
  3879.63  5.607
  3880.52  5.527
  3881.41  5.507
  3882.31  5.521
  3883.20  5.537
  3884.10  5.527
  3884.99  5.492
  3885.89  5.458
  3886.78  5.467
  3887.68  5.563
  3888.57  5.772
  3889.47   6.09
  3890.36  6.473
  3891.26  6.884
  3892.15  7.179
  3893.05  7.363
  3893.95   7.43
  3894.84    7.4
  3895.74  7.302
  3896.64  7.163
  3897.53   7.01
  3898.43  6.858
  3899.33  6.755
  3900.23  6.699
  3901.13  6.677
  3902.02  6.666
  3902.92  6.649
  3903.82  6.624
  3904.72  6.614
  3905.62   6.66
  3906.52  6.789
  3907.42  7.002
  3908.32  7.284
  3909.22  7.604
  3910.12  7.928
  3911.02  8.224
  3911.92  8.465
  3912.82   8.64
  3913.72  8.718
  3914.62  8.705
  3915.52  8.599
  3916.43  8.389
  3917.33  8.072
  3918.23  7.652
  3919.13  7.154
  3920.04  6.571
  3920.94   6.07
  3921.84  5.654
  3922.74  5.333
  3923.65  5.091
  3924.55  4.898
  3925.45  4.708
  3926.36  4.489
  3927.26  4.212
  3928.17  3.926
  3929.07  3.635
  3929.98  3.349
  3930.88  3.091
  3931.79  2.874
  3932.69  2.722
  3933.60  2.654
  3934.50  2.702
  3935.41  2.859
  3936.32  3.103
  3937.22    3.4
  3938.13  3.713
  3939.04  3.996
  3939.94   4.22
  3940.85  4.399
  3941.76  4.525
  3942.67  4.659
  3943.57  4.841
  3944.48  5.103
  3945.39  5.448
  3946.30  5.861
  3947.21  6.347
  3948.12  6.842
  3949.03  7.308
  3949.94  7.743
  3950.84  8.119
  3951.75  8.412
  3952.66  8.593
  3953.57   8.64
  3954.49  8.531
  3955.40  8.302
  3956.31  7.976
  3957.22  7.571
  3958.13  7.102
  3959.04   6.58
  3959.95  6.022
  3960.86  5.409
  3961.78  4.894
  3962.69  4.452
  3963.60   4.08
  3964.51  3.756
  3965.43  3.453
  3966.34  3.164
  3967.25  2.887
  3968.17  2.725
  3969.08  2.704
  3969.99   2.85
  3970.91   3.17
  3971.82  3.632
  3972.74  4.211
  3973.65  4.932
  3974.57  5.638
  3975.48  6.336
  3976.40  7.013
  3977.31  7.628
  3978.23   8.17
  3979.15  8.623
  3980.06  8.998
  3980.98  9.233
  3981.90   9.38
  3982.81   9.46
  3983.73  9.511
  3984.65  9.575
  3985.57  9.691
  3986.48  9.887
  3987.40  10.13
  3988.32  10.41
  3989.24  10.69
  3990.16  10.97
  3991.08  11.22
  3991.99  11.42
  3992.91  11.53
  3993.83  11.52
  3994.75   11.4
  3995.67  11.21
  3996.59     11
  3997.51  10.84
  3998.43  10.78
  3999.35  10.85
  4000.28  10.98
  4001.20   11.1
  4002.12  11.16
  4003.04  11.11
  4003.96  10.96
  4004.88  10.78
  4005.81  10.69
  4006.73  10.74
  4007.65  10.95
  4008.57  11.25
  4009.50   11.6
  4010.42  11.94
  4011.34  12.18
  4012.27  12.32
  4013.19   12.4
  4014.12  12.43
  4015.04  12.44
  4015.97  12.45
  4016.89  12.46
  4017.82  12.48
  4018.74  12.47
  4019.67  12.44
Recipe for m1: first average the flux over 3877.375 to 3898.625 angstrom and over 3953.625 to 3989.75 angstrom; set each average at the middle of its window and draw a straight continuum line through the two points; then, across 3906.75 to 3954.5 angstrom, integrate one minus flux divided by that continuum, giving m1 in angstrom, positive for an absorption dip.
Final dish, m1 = 4.5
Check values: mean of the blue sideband 6.24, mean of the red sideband 6.67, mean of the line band 5.85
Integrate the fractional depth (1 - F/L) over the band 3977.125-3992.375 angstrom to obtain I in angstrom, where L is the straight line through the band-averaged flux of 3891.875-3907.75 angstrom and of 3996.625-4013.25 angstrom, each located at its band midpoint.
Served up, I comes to 1.0 angstrom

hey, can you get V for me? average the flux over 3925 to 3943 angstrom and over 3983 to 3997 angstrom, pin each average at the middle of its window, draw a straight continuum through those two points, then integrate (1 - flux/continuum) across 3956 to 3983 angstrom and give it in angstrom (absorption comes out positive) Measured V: 8.0 angstrom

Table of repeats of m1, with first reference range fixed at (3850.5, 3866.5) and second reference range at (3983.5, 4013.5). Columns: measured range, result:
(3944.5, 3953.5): 1.7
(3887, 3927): 0.6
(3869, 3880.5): -0.3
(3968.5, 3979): 5.0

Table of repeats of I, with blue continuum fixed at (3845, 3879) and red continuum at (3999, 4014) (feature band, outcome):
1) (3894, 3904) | 0.1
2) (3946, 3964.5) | 4.7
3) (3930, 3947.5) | 9.4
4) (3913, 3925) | 1.2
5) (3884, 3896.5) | 0.4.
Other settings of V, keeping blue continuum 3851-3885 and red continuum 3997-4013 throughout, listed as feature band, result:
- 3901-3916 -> -0.9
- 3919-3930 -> 3.9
